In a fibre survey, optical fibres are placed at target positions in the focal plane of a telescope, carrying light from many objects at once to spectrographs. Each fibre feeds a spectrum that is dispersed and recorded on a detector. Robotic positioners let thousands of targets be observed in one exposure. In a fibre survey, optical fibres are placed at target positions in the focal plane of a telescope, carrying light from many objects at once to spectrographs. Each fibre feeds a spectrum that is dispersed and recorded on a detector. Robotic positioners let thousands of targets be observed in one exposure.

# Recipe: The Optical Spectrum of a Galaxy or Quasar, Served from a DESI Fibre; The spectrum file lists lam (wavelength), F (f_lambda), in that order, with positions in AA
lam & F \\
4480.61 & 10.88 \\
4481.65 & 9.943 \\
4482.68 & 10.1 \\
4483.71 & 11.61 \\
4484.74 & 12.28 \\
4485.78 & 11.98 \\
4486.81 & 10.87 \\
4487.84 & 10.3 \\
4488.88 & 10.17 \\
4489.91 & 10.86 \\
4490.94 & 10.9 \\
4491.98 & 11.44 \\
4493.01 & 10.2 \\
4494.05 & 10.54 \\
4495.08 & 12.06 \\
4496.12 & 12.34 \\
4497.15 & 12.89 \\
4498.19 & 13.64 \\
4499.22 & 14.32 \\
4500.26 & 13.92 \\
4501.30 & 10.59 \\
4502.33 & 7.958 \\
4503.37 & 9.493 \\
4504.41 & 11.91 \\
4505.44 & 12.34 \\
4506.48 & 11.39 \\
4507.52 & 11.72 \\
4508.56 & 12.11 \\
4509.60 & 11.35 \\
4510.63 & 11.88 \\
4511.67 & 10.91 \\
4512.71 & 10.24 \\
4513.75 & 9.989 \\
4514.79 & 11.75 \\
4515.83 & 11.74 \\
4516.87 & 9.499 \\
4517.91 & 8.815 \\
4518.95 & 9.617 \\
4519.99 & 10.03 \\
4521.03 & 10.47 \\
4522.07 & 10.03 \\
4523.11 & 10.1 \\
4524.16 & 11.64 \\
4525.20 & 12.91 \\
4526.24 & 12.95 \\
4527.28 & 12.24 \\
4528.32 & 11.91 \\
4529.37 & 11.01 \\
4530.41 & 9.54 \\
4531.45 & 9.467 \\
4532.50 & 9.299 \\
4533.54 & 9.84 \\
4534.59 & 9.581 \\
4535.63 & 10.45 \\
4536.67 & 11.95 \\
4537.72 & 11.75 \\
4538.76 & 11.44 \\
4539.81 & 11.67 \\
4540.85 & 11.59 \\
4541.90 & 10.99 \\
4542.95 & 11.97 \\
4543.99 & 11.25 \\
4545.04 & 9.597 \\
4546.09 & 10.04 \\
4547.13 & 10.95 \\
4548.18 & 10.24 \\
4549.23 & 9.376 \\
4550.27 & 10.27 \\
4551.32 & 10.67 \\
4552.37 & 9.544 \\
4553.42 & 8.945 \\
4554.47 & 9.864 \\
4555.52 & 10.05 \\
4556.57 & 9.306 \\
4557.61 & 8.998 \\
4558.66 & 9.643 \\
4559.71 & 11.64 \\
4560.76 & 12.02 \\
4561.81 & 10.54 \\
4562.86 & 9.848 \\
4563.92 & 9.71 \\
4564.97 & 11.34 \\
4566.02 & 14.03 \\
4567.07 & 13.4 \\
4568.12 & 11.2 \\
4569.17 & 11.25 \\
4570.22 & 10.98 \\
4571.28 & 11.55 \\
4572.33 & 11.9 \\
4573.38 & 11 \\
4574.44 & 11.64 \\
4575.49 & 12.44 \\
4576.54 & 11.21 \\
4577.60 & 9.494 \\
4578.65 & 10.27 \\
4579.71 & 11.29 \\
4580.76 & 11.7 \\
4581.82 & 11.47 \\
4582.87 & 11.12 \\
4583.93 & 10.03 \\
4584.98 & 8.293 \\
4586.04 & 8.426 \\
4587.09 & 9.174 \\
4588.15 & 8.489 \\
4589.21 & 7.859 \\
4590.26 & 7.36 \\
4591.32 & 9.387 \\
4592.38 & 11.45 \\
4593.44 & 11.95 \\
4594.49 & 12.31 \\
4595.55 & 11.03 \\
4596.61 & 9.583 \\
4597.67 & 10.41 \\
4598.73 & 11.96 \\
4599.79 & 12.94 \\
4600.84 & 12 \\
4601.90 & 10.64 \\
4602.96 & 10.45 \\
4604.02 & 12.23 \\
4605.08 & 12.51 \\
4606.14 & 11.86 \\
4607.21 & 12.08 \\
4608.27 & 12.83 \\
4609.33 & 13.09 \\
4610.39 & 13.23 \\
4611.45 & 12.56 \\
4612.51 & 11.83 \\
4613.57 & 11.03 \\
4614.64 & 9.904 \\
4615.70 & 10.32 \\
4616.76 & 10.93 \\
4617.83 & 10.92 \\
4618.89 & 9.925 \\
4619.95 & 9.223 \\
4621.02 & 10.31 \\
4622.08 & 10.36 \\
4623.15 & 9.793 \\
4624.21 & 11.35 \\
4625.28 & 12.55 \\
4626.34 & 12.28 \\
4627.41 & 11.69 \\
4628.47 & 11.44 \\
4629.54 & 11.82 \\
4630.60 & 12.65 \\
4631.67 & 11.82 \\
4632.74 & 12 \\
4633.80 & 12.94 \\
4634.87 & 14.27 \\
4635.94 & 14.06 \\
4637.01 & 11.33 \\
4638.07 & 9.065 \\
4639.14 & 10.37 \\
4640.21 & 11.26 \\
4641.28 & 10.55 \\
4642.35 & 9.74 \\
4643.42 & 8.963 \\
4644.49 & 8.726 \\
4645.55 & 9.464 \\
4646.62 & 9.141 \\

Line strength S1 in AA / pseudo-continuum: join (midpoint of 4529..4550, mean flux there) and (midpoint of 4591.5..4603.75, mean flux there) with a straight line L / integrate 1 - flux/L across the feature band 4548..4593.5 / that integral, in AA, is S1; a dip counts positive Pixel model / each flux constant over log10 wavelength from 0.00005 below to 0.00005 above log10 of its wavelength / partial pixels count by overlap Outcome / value 2.17 AA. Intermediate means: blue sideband 10.6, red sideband 11.3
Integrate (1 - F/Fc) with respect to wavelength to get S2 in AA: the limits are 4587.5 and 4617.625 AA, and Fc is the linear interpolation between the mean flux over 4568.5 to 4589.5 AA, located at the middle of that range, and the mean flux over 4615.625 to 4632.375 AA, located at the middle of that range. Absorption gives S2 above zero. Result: -0.9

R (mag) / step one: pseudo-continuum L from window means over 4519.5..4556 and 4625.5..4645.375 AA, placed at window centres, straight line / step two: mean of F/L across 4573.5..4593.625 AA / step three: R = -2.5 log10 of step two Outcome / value 0.088 mag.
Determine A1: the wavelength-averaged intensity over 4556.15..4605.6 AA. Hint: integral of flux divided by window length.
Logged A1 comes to 10.8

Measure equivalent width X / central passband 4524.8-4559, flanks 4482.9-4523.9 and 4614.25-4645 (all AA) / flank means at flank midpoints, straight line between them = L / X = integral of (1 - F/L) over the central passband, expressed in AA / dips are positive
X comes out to 1.63 AA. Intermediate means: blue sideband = 11.1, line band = 10.6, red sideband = 11.1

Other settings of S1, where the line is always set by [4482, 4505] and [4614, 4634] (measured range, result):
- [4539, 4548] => 0.2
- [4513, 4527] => 0.7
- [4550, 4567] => 1.2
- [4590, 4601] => 0.2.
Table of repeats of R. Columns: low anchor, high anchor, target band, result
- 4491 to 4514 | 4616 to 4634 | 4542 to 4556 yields 0.119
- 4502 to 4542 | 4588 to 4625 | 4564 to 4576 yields -0.082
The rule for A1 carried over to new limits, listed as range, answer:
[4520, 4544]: 11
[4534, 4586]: 10.8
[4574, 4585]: 10.9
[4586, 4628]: 11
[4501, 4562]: 10.7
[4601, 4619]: 11.6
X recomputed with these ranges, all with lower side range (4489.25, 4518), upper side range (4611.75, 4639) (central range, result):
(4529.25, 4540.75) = 0.79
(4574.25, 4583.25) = 0.15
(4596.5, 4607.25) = -0.20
